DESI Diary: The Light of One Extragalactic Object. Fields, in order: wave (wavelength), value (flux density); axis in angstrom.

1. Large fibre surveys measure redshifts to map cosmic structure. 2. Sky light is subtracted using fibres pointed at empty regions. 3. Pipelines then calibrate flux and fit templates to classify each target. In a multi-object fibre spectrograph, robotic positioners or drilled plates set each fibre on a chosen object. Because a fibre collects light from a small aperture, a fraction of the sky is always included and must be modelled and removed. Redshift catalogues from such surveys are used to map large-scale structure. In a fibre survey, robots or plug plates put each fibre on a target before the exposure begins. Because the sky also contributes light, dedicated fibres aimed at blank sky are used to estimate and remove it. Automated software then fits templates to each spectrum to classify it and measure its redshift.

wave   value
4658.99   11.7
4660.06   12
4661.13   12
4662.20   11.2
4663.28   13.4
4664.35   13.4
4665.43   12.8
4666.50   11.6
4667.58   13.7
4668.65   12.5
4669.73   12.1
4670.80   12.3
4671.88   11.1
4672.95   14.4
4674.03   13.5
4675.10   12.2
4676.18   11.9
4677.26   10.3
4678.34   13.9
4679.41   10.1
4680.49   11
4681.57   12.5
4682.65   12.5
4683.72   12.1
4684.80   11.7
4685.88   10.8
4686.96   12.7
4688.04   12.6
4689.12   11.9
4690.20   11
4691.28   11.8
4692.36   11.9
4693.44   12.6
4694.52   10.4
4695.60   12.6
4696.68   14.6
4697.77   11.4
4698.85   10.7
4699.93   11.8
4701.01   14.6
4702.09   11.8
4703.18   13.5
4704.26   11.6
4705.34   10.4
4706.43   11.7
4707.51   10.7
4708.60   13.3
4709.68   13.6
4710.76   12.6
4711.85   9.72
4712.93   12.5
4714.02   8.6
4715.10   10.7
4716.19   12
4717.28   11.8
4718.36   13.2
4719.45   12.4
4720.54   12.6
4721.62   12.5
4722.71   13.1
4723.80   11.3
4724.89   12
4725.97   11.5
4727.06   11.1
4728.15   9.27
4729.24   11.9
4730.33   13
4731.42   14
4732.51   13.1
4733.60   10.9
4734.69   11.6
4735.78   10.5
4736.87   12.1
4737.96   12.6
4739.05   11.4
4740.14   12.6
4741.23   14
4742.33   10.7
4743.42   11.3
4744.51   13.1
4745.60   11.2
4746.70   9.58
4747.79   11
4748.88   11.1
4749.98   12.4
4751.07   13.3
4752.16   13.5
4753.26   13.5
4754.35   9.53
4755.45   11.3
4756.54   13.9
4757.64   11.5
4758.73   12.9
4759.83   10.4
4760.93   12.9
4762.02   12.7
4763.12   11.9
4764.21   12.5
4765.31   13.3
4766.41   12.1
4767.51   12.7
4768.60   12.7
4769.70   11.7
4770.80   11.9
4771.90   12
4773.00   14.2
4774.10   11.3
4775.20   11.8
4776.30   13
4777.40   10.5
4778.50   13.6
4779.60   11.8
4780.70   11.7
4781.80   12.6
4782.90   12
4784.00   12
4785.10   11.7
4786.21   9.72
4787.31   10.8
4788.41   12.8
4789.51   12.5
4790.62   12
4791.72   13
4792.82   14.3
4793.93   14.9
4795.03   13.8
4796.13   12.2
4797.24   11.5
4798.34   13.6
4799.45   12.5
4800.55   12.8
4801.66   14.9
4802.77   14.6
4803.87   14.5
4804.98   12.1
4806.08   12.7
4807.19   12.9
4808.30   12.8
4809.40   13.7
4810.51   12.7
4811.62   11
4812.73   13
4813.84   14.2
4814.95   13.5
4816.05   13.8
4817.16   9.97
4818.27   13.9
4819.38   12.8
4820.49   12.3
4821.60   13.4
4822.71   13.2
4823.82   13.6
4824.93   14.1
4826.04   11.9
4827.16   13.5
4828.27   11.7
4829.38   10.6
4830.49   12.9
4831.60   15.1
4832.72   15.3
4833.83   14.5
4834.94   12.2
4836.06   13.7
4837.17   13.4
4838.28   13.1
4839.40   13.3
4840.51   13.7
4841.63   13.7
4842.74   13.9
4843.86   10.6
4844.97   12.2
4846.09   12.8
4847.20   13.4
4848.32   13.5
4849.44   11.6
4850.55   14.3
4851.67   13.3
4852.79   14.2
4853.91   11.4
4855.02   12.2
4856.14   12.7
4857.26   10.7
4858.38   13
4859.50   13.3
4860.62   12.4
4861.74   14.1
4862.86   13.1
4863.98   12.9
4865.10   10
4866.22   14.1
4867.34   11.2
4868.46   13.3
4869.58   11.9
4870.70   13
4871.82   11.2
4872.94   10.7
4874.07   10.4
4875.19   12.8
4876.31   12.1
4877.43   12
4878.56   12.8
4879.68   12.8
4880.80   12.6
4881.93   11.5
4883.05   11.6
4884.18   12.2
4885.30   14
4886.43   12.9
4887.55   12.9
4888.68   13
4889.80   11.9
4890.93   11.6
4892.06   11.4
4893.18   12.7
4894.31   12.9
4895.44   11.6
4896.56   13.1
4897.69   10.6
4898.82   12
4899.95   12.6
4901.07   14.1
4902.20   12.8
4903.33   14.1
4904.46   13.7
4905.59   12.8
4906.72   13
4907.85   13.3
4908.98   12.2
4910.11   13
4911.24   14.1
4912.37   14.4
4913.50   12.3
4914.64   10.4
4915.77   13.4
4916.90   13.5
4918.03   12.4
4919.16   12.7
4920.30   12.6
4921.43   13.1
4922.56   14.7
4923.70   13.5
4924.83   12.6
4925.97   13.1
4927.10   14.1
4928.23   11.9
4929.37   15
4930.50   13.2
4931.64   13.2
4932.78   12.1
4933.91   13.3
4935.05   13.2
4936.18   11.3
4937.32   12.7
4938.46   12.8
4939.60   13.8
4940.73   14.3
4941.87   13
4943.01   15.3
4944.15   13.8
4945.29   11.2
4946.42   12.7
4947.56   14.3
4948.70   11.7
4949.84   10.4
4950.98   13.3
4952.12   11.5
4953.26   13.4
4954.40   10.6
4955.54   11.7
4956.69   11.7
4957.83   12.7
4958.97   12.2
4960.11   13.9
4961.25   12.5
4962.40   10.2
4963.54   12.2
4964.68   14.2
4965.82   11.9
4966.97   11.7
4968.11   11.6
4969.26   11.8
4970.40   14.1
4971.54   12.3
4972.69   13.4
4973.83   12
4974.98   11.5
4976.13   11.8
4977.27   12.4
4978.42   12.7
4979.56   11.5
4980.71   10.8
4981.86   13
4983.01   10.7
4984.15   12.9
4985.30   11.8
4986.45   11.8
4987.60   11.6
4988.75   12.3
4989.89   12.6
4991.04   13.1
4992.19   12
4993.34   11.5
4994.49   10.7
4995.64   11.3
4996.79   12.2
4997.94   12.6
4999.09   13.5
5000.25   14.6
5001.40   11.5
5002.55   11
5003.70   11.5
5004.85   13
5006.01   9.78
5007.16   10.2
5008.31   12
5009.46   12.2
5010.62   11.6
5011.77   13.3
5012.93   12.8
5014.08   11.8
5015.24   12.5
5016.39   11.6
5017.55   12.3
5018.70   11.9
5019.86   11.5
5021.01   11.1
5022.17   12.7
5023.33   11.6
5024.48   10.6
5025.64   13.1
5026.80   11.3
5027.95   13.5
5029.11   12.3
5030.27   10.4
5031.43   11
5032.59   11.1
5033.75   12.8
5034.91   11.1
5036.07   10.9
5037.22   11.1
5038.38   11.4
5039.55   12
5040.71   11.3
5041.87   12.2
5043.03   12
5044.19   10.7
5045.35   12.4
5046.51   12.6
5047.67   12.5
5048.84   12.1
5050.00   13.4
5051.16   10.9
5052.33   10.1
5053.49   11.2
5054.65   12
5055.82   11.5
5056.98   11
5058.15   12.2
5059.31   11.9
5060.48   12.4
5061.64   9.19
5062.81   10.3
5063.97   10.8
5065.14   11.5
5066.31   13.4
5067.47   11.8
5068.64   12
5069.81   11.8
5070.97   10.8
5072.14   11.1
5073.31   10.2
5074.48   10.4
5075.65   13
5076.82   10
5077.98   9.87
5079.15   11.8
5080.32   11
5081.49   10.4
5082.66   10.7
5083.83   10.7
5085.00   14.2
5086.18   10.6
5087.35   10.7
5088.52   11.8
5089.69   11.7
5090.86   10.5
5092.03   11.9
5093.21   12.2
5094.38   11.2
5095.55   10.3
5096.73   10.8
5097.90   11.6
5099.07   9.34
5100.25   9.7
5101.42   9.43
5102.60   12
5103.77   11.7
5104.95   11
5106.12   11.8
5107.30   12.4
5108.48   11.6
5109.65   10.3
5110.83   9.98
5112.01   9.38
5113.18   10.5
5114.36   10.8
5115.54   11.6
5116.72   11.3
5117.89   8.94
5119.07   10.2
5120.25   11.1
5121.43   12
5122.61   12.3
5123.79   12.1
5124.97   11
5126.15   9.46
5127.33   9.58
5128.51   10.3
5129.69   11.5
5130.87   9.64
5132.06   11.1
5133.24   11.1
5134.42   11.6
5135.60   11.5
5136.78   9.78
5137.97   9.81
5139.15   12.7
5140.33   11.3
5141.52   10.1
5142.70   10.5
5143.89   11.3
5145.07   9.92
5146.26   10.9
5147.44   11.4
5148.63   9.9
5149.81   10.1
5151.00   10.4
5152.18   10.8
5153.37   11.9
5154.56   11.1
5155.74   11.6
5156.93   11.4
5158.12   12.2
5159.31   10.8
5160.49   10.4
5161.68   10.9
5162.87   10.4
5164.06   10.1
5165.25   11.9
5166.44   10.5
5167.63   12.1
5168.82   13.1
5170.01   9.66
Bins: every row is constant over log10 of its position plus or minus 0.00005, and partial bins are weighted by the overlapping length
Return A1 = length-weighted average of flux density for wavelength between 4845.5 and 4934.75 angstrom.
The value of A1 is 12.7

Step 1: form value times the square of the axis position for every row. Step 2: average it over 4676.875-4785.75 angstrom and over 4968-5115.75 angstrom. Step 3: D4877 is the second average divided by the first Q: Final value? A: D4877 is 1.10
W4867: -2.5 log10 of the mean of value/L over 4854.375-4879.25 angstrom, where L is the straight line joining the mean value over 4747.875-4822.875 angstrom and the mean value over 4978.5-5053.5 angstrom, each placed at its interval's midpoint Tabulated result 0.00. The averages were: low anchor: 12.6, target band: 12.3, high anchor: 11.9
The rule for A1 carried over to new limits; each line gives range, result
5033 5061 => 11.7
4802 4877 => 12.8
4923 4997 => 12.5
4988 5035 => 11.9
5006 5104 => 11.5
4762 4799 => 12.4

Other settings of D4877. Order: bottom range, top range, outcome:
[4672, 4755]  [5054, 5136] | 1.08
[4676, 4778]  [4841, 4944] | 1.14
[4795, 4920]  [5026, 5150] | 0.96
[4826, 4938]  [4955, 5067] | 0.98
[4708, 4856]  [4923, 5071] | 1.06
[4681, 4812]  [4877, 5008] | 1.11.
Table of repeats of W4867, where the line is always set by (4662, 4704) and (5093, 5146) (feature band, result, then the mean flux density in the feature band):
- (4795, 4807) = -0.114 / 13.2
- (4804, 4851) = -0.110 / 13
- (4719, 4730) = 0.028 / 11.8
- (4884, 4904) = -0.094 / 12.6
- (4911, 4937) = -0.140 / 13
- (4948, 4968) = -0.070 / 12.1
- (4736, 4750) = 0.029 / 11.7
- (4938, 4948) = -0.182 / 13.5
